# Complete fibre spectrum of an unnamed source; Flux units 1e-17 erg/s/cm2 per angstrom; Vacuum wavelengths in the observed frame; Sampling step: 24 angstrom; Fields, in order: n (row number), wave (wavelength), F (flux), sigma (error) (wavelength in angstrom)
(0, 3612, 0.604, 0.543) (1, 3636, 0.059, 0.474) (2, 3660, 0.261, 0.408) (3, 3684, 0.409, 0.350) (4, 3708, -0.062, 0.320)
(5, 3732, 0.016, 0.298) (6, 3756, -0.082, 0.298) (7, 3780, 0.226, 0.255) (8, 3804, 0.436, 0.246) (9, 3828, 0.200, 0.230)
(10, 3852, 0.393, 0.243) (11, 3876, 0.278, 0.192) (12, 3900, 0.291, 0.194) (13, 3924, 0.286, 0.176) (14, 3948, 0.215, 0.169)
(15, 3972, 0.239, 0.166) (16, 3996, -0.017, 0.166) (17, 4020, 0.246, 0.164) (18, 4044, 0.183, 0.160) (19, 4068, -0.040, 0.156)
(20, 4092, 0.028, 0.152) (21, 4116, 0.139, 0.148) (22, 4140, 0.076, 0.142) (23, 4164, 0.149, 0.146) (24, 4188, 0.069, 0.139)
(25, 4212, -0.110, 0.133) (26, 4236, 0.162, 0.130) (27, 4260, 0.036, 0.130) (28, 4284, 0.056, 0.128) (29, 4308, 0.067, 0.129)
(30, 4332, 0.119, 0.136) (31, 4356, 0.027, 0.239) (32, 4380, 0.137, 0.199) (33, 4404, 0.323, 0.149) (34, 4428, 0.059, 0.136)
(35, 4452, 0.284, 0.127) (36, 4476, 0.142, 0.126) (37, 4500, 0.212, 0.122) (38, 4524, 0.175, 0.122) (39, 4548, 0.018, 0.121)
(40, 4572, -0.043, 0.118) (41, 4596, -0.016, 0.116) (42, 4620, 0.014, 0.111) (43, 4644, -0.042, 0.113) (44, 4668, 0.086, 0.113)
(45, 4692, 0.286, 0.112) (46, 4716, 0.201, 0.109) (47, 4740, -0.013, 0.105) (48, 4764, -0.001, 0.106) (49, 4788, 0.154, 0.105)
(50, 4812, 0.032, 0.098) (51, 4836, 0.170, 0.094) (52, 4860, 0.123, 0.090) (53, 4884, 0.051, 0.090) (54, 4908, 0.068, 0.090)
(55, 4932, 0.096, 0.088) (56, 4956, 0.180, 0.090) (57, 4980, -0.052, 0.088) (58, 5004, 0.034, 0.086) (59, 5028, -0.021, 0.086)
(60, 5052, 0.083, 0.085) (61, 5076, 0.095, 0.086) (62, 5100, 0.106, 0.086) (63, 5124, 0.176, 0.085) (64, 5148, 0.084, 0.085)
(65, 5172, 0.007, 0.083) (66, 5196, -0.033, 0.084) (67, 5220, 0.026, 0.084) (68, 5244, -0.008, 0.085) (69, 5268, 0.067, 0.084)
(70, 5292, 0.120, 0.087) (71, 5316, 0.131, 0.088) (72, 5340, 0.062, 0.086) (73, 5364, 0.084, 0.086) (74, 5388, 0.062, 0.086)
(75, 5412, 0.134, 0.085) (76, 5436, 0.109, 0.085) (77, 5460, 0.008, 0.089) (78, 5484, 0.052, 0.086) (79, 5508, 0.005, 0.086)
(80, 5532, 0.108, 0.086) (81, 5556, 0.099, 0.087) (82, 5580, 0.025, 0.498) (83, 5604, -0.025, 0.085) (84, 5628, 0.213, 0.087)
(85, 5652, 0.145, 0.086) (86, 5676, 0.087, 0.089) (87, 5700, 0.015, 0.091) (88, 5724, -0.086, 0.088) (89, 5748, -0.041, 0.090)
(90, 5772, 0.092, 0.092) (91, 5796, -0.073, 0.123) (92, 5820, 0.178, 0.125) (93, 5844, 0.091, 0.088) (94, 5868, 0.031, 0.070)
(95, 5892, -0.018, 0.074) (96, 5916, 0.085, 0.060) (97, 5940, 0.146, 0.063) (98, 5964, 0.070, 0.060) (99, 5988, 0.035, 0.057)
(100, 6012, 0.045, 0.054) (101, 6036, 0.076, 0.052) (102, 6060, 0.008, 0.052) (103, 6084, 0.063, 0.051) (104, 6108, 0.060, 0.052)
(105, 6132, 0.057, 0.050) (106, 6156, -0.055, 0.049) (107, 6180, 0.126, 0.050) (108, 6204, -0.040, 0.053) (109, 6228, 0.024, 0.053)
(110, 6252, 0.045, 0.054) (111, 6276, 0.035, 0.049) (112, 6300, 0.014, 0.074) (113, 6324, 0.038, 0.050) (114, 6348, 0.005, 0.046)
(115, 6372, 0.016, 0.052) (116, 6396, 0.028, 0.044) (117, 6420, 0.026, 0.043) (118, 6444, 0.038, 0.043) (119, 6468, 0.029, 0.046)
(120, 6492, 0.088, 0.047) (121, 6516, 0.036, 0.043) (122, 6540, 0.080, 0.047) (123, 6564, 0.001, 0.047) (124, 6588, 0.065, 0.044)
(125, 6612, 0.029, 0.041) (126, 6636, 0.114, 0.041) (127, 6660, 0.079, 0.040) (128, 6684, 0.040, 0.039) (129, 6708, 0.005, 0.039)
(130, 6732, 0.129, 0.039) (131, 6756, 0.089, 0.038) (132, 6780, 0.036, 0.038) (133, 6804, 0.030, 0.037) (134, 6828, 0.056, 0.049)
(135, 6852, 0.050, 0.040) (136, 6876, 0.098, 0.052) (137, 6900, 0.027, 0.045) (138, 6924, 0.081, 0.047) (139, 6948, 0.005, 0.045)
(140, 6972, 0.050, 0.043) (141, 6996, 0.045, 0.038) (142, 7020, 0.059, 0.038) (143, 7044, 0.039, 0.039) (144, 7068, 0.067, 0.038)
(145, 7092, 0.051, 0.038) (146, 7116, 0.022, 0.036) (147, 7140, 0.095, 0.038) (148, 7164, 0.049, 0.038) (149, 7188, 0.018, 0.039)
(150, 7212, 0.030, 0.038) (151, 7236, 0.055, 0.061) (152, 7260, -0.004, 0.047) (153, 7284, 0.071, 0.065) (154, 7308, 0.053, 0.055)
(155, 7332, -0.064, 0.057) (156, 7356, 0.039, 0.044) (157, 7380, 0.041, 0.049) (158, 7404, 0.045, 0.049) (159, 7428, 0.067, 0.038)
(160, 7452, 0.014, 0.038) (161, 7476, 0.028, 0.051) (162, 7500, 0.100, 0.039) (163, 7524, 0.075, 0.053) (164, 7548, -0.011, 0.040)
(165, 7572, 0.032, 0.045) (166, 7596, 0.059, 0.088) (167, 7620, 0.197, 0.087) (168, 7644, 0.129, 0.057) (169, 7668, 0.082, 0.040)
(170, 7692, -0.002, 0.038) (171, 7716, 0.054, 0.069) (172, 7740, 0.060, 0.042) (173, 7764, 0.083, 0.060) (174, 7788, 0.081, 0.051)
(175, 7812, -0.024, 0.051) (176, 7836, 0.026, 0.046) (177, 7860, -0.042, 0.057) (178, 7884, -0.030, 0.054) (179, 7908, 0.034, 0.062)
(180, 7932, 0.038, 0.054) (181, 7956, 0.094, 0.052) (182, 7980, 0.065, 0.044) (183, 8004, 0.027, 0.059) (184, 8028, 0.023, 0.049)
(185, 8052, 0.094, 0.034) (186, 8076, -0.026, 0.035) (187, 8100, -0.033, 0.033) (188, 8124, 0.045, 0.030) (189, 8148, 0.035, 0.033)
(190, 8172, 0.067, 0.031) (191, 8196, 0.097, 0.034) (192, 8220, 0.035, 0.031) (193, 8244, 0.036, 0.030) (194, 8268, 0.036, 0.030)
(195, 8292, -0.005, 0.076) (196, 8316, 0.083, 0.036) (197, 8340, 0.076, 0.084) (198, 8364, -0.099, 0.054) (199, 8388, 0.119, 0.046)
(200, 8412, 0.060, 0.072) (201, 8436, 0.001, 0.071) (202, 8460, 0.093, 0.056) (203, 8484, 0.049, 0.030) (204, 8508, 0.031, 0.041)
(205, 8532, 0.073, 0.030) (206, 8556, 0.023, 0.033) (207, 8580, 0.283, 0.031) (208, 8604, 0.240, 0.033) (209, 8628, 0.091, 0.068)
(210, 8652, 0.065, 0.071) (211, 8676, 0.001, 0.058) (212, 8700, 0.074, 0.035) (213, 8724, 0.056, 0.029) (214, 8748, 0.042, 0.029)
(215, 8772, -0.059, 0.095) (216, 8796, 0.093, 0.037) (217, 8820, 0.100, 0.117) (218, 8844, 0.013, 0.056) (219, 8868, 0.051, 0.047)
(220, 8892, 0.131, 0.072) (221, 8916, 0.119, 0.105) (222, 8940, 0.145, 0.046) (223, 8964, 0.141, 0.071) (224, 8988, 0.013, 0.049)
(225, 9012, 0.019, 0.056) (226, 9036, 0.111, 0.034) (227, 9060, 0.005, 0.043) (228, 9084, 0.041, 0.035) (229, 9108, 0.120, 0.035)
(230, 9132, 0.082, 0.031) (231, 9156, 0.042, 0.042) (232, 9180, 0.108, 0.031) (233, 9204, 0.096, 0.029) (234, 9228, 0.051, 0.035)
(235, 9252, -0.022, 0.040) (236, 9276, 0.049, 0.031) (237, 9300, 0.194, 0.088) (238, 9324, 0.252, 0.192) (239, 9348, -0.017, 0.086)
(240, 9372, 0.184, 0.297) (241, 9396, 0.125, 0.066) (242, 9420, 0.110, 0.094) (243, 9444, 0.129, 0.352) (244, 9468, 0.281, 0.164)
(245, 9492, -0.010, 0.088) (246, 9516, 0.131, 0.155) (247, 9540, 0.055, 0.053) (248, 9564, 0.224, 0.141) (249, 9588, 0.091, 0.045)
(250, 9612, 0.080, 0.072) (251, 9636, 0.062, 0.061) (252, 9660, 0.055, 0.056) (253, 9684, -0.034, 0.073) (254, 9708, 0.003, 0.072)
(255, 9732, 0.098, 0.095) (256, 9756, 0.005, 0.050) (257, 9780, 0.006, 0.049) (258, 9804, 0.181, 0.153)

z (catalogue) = 1.304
